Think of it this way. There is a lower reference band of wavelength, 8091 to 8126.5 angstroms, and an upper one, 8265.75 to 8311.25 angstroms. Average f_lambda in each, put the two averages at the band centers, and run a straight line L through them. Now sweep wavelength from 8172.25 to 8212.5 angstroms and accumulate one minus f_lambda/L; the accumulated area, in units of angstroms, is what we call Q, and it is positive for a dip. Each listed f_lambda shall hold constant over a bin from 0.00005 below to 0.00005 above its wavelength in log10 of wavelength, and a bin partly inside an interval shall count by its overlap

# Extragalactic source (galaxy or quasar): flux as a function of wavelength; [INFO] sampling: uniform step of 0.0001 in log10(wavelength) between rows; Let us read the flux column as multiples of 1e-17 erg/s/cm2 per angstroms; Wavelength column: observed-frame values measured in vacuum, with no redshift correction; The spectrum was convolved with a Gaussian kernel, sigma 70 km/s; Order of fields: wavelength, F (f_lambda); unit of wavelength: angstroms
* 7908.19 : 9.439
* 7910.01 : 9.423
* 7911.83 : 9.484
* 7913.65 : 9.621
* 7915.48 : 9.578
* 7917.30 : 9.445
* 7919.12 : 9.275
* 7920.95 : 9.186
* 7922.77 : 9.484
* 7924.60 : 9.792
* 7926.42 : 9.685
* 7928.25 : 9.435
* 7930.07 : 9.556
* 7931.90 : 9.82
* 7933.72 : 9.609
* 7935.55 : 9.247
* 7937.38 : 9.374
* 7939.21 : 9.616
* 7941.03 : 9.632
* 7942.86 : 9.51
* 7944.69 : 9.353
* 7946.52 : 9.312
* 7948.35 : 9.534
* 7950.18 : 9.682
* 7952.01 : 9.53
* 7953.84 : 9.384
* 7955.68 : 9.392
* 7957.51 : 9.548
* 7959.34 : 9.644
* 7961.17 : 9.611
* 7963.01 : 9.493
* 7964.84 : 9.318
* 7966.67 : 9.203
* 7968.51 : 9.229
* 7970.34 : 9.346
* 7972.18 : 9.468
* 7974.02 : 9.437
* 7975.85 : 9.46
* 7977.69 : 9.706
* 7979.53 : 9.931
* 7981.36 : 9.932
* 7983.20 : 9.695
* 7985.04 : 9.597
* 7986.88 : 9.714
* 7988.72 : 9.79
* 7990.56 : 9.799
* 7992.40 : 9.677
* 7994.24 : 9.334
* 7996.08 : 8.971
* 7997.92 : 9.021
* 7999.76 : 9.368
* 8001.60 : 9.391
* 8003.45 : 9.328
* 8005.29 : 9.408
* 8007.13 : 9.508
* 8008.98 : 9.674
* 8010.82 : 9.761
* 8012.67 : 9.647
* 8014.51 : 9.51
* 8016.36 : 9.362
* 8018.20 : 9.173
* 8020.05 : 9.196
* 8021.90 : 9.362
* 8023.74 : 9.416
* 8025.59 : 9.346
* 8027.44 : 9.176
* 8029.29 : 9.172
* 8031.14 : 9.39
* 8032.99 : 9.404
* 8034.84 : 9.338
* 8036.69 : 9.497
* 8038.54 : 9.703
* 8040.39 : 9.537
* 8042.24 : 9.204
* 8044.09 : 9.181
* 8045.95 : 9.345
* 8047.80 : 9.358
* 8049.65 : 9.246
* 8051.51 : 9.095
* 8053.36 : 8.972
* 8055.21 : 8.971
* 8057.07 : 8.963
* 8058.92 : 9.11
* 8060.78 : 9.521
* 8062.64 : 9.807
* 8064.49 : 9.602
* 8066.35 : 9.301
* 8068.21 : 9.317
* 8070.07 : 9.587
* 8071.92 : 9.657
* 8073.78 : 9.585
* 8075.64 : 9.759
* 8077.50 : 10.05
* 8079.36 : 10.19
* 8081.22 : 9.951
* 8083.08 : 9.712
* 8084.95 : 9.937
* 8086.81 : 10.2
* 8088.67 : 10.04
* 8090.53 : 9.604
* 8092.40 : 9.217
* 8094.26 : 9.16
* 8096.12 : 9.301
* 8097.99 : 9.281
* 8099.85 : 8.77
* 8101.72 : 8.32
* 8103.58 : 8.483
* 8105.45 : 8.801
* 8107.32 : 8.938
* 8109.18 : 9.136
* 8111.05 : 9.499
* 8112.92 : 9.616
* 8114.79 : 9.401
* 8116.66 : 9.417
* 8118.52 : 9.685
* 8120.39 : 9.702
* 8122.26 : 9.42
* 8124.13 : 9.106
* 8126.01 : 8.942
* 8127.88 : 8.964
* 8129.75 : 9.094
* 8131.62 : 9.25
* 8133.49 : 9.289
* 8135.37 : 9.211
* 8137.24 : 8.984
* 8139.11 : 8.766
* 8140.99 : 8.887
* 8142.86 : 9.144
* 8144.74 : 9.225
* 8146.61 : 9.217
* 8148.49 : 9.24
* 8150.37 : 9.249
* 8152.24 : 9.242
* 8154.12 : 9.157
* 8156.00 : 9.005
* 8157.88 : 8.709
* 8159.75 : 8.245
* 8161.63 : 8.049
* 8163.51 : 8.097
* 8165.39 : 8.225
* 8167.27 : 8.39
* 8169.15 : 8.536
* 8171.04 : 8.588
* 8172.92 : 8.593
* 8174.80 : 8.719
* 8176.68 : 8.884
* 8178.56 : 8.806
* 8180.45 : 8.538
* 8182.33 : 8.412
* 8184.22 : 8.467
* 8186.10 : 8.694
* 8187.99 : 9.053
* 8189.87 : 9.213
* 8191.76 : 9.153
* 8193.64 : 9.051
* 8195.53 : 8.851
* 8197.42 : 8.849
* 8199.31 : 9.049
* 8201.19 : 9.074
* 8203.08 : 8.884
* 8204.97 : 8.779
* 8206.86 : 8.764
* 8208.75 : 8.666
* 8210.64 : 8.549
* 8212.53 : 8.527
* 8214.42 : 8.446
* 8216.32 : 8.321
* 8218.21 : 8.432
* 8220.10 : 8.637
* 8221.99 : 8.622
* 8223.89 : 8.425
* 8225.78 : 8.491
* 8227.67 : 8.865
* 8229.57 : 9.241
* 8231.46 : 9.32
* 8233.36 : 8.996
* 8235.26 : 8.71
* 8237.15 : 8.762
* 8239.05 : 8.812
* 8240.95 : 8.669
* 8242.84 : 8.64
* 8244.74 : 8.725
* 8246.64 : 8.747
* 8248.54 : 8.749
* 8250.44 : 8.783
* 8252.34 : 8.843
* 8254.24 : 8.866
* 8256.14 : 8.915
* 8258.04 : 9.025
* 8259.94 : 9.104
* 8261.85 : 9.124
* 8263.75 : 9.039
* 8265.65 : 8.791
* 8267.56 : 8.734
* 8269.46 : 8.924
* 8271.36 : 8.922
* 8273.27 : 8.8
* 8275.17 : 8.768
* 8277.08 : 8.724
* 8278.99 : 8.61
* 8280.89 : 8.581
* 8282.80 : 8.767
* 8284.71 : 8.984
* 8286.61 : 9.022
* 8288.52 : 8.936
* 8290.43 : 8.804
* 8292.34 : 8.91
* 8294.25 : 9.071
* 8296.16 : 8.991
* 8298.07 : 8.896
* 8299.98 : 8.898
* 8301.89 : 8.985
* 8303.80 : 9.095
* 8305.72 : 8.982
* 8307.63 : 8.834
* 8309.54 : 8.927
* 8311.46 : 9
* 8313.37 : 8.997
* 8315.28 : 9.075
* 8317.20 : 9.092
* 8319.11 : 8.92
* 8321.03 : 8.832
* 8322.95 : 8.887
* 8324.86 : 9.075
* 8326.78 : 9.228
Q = 1.0 angstroms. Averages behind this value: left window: 9.18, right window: 8.88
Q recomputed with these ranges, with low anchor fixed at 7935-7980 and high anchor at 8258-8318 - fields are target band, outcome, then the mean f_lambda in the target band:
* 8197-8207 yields 0.16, 8.92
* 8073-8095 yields -1.26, 9.79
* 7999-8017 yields -0.21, 9.5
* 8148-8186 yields 1.96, 8.65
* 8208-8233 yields 1.01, 8.66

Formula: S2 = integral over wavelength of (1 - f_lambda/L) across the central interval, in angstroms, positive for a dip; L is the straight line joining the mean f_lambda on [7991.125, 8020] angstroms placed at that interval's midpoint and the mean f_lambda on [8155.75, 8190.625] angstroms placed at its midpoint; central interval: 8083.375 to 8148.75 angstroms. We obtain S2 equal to -2.8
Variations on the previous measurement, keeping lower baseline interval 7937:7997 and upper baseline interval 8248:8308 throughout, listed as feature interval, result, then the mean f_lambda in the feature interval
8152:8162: 0.4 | 8.74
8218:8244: 0.6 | 8.77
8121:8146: 0.2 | 9.11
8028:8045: 0.0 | 9.38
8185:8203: 0.1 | 8.99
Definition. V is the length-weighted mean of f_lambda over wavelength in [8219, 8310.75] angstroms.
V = 8.86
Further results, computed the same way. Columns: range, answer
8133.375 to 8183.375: 8.78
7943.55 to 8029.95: 9.47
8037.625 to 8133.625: 9.37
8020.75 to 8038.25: 9.35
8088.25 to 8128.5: 9.21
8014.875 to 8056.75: 9.29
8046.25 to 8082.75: 9.48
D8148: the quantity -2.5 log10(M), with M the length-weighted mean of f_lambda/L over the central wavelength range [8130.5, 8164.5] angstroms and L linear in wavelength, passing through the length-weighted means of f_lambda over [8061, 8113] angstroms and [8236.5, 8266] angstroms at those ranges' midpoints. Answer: 0.03 mag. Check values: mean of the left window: 9.46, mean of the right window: 8.85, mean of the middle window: 8.94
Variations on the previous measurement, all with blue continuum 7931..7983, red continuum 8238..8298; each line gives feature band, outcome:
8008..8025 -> -0.01 mag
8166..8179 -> 0.05 mag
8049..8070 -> 0.00 mag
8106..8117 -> -0.01 mag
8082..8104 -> -0.02 mag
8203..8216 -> 0.04 mag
